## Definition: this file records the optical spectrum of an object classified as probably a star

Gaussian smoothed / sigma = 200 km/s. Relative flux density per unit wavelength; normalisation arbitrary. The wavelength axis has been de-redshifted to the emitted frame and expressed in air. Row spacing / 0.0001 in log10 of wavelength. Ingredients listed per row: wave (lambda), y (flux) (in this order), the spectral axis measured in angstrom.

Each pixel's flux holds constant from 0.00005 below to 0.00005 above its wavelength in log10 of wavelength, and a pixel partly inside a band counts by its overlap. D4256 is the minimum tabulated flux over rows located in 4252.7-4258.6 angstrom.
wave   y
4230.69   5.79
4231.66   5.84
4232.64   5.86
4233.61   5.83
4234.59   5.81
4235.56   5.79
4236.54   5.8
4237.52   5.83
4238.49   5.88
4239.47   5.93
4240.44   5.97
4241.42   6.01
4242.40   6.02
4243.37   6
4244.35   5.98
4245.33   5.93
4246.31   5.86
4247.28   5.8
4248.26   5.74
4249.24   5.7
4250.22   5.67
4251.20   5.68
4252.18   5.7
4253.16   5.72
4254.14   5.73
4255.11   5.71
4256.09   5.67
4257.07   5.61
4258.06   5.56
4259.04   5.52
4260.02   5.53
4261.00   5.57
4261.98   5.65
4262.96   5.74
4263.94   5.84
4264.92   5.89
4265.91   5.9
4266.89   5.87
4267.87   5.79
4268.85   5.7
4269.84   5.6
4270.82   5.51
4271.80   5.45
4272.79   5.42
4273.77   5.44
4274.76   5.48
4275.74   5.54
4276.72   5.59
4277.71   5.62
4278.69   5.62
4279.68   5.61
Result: 5.56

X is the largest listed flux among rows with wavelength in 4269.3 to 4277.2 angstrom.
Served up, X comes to 5.6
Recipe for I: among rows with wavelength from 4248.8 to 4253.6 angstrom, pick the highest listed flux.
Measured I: 5.72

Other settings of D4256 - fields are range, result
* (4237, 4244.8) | 5.83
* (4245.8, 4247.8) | 5.8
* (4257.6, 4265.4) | 5.52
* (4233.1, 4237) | 5.79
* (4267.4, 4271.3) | 5.51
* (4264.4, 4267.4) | 5.87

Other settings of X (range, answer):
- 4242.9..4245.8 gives 6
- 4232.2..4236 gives 5.86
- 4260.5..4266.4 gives 5.9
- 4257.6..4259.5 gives 5.56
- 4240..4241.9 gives 6.01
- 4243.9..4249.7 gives 5.98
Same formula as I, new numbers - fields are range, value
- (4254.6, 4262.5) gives 5.71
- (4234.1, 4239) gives 5.88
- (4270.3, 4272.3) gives 5.51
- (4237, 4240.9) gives 5.97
